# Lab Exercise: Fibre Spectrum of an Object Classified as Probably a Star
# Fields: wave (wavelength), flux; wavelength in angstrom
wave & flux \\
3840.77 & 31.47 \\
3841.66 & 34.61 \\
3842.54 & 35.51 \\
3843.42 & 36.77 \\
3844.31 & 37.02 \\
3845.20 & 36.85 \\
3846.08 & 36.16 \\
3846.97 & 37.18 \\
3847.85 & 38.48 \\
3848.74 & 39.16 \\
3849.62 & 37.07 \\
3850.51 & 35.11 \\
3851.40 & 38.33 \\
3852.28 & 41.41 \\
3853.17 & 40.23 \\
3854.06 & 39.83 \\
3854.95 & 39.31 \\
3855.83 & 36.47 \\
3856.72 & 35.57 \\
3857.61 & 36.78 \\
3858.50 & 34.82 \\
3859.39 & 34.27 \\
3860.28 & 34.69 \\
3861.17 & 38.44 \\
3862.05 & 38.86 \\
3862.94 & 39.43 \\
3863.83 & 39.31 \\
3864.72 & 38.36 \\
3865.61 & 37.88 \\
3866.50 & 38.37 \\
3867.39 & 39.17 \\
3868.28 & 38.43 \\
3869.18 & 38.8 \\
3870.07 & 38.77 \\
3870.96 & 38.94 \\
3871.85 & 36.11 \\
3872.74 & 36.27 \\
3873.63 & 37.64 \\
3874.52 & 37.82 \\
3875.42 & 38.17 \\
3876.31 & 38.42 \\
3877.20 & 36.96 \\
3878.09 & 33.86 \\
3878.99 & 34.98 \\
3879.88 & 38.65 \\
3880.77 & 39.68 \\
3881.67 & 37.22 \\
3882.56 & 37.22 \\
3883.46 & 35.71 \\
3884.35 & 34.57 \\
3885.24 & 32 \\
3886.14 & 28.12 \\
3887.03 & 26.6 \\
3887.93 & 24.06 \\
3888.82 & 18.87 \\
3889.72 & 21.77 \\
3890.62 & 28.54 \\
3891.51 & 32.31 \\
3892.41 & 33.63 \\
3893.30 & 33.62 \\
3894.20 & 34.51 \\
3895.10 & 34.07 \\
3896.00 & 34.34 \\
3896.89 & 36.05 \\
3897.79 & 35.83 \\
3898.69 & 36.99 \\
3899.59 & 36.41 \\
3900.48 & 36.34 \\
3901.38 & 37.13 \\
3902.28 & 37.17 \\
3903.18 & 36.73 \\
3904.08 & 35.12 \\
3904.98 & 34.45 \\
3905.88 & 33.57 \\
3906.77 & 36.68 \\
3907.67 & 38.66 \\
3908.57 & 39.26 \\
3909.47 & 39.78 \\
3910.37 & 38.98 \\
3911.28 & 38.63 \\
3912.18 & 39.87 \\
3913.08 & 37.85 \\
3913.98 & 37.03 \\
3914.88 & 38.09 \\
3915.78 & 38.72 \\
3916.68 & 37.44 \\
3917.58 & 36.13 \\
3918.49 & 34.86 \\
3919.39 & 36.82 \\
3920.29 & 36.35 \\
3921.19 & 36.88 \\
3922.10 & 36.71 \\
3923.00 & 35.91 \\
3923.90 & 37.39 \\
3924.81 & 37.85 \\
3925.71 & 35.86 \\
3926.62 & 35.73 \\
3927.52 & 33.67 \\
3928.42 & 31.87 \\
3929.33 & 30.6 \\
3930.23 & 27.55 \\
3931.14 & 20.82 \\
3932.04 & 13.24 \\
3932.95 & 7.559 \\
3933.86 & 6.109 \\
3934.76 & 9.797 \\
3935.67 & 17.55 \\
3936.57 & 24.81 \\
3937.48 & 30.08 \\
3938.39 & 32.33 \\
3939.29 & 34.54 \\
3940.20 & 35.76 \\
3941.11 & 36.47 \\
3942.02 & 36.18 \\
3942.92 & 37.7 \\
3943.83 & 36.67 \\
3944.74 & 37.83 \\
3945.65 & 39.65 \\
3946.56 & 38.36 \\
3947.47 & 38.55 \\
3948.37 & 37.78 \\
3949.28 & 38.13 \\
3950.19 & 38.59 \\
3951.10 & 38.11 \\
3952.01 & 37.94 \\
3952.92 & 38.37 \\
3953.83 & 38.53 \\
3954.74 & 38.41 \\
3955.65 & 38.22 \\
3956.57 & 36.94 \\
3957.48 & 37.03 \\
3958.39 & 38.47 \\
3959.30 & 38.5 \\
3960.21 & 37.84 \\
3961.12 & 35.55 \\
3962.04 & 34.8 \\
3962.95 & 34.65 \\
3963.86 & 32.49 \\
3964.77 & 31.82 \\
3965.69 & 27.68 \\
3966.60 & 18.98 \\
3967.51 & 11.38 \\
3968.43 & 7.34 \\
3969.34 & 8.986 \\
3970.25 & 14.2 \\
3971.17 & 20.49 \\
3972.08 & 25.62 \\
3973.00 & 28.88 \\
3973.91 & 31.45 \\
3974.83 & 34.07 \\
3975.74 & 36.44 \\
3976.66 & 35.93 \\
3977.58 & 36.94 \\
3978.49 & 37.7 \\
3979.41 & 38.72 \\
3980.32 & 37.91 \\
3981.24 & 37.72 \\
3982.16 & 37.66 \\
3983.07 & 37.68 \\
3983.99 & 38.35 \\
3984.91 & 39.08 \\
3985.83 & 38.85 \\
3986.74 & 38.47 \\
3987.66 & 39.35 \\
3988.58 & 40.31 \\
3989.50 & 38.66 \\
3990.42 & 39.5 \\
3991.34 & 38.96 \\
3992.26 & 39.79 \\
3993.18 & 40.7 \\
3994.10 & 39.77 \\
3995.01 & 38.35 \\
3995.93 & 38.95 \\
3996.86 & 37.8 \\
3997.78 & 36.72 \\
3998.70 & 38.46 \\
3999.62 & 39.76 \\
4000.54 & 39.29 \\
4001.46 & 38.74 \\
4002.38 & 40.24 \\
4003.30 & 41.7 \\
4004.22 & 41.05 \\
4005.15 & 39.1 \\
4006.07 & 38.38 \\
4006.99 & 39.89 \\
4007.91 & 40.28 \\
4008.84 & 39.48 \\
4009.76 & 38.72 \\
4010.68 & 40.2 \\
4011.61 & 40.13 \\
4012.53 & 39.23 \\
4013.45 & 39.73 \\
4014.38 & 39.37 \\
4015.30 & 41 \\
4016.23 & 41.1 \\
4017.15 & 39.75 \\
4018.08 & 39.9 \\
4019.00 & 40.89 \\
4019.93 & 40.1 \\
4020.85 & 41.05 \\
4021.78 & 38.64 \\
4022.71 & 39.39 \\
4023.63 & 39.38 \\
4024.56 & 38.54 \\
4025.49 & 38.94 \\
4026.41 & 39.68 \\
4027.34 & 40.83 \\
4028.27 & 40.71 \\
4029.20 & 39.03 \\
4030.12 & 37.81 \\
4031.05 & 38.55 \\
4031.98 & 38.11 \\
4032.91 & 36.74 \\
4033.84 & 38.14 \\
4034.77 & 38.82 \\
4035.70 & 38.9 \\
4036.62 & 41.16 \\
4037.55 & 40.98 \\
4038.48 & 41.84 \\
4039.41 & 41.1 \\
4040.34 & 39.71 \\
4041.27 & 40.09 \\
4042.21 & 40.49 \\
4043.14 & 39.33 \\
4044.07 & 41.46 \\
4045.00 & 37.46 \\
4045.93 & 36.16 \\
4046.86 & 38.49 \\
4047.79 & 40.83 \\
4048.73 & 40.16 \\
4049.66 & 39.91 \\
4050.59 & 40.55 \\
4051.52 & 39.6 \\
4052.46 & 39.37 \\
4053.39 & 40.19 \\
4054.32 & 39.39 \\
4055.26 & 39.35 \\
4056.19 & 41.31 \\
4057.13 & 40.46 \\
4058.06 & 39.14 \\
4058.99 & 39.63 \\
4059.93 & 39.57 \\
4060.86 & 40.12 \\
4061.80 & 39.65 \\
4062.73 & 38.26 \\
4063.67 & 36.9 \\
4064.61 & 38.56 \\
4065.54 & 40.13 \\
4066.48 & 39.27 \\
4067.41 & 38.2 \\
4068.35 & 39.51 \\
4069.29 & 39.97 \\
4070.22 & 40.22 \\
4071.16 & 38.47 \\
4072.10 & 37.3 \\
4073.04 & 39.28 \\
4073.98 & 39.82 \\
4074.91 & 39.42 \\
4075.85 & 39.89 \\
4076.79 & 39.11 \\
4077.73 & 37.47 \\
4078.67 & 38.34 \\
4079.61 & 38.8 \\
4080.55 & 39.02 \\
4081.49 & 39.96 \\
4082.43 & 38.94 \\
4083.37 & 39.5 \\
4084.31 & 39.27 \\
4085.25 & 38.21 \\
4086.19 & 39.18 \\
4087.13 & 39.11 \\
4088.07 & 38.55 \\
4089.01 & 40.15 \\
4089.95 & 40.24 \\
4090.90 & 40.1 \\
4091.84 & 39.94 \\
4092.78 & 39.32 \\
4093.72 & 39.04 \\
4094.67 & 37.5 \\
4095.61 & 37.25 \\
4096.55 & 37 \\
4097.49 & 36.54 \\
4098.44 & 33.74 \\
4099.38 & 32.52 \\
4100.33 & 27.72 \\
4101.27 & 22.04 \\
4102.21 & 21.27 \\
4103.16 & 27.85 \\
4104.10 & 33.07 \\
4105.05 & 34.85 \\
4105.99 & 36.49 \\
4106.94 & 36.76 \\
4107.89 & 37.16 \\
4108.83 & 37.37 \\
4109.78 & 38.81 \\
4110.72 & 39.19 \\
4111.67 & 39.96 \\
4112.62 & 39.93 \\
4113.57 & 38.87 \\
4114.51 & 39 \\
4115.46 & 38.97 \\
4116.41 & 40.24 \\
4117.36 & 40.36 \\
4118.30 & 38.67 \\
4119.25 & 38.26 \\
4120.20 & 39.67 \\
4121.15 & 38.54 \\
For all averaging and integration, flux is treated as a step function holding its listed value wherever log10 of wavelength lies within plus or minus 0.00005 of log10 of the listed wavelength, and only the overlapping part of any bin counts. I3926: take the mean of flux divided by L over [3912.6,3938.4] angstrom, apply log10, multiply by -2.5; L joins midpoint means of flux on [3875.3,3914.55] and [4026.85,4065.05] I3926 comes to 0.18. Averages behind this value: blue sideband 34.8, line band 30.2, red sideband 39.5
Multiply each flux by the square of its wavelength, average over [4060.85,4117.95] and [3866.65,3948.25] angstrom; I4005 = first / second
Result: 1.22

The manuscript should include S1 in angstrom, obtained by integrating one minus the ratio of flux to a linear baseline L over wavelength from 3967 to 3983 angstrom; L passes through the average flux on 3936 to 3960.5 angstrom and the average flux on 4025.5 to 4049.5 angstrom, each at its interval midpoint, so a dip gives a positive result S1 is 3.8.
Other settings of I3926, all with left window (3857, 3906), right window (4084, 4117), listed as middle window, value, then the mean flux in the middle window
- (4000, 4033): -0.10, 39.6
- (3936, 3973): 0.11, 32.3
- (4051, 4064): -0.09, 39.5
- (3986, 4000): -0.09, 39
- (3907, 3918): -0.09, 38.3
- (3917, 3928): -0.02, 36.2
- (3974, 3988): -0.05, 37.5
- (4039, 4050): -0.10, 39.6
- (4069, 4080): -0.08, 39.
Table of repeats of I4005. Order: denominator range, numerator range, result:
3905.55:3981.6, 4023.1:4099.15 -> 1.27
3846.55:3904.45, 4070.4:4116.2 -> 1.16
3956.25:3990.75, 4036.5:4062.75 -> 1.27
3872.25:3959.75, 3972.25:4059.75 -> 1.20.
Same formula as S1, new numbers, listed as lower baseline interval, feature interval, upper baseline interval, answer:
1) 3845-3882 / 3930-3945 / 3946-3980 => 3.4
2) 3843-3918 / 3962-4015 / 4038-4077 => 4.3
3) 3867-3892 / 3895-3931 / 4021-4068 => -0.8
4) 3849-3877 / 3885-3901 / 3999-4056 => 2.9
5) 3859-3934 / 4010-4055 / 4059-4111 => -3.7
